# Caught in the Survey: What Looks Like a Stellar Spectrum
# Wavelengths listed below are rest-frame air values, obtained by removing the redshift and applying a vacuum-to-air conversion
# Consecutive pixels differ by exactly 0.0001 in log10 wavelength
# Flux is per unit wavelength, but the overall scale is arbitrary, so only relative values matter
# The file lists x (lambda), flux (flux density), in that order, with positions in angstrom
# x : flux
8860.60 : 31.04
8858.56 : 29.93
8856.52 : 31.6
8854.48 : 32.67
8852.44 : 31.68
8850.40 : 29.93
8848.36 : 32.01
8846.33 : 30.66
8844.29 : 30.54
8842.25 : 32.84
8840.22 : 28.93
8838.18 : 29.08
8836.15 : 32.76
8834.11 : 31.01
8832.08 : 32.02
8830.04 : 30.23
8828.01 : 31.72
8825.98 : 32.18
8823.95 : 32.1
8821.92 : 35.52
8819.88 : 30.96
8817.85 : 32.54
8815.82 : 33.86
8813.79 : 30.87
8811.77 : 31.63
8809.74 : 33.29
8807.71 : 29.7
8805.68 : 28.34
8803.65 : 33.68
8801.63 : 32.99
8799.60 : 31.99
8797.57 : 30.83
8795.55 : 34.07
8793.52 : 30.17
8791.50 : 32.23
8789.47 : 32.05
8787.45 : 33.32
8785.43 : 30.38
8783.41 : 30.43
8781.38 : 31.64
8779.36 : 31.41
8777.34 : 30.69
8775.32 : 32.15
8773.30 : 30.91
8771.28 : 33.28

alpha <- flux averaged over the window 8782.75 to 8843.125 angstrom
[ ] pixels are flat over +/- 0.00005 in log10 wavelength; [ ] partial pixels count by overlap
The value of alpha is 31.7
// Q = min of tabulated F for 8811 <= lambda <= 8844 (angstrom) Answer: 28.93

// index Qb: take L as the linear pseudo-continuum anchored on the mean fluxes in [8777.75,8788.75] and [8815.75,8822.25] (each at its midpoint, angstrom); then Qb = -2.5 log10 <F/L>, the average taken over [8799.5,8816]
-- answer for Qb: 0.02 mag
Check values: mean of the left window 31.4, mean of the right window 32.8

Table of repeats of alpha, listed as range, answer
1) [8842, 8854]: 31.2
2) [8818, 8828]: 32.6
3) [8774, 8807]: 31.6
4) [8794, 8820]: 31.9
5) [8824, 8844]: 31.2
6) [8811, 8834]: 32.1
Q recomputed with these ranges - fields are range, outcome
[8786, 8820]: 28.34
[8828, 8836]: 30.23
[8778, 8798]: 30.17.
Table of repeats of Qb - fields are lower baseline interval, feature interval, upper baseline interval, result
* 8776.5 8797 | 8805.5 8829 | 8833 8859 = -0.023 mag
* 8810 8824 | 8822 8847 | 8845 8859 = 0.020 mag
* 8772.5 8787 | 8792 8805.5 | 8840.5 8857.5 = -0.028 mag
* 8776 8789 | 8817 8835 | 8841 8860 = -0.025 mag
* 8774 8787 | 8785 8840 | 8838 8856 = -0.024 mag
